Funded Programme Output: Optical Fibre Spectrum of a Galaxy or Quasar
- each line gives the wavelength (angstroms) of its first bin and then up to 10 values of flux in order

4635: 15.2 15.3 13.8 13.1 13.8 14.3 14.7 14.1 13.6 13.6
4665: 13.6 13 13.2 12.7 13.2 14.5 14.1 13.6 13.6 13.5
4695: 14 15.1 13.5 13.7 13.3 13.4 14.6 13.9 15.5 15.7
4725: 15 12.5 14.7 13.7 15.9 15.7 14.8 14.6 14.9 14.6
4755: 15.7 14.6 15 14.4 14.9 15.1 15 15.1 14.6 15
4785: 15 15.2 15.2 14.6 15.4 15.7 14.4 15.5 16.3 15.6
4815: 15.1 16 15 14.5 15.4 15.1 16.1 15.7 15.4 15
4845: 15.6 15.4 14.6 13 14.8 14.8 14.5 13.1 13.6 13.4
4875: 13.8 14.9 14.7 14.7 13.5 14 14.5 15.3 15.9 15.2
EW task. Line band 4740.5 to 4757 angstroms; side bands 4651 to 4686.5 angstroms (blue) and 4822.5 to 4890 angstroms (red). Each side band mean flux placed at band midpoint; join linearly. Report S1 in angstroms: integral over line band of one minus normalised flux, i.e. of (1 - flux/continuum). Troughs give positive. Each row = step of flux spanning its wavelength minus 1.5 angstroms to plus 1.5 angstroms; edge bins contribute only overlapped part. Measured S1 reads -1.0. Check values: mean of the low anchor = 13.7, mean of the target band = 15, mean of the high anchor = 14.6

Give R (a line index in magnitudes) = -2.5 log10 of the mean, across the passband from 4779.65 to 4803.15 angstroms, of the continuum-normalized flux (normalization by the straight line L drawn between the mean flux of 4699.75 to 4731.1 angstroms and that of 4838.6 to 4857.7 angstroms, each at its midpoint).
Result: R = -0.04 mag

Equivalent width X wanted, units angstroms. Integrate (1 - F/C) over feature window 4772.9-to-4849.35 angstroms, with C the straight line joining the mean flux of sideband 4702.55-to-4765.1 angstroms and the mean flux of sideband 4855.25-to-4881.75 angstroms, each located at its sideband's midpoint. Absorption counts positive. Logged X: -4.99 angstroms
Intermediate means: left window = 14.6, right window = 14.2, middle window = 15.3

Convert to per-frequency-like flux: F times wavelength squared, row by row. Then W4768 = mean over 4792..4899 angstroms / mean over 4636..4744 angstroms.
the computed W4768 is 1.1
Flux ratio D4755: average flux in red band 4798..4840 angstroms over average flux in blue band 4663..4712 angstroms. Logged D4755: 1.1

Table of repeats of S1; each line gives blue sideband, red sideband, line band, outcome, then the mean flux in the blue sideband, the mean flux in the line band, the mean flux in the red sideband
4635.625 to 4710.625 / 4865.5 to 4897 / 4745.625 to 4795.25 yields -3.4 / 13.8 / 14.9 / 14.2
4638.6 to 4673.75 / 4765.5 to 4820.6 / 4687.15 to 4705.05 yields 0.3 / 13.7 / 13.9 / 15.2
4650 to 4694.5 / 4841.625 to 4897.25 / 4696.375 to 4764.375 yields -3.3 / 13.7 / 14.6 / 14.4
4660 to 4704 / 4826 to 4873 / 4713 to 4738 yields -1.2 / 13.7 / 14.6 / 14.7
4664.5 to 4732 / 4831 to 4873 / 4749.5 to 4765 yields -0.7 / 13.9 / 14.9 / 14.7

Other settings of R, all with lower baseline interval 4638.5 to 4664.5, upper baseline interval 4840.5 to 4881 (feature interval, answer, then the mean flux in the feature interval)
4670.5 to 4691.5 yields 0.03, 13.6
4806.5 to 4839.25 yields -0.09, 15.5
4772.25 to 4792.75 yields -0.06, 15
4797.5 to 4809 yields -0.08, 15.4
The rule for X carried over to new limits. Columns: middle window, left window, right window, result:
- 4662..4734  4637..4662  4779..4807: 2.5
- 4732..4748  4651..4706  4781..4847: -0.5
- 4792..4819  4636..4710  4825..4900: -1.8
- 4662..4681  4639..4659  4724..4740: 1.0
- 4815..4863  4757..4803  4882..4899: -1.1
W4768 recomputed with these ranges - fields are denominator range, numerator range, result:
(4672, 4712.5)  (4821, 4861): 1.17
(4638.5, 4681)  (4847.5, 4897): 1.14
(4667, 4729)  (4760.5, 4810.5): 1.13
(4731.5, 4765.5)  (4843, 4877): 1.00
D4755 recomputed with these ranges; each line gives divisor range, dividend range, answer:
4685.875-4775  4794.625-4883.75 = 1.03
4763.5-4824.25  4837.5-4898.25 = 0.95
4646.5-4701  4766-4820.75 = 1.10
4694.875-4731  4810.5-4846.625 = 1.08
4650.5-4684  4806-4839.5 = 1.13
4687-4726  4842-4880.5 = 1.01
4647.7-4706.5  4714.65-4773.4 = 1.08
